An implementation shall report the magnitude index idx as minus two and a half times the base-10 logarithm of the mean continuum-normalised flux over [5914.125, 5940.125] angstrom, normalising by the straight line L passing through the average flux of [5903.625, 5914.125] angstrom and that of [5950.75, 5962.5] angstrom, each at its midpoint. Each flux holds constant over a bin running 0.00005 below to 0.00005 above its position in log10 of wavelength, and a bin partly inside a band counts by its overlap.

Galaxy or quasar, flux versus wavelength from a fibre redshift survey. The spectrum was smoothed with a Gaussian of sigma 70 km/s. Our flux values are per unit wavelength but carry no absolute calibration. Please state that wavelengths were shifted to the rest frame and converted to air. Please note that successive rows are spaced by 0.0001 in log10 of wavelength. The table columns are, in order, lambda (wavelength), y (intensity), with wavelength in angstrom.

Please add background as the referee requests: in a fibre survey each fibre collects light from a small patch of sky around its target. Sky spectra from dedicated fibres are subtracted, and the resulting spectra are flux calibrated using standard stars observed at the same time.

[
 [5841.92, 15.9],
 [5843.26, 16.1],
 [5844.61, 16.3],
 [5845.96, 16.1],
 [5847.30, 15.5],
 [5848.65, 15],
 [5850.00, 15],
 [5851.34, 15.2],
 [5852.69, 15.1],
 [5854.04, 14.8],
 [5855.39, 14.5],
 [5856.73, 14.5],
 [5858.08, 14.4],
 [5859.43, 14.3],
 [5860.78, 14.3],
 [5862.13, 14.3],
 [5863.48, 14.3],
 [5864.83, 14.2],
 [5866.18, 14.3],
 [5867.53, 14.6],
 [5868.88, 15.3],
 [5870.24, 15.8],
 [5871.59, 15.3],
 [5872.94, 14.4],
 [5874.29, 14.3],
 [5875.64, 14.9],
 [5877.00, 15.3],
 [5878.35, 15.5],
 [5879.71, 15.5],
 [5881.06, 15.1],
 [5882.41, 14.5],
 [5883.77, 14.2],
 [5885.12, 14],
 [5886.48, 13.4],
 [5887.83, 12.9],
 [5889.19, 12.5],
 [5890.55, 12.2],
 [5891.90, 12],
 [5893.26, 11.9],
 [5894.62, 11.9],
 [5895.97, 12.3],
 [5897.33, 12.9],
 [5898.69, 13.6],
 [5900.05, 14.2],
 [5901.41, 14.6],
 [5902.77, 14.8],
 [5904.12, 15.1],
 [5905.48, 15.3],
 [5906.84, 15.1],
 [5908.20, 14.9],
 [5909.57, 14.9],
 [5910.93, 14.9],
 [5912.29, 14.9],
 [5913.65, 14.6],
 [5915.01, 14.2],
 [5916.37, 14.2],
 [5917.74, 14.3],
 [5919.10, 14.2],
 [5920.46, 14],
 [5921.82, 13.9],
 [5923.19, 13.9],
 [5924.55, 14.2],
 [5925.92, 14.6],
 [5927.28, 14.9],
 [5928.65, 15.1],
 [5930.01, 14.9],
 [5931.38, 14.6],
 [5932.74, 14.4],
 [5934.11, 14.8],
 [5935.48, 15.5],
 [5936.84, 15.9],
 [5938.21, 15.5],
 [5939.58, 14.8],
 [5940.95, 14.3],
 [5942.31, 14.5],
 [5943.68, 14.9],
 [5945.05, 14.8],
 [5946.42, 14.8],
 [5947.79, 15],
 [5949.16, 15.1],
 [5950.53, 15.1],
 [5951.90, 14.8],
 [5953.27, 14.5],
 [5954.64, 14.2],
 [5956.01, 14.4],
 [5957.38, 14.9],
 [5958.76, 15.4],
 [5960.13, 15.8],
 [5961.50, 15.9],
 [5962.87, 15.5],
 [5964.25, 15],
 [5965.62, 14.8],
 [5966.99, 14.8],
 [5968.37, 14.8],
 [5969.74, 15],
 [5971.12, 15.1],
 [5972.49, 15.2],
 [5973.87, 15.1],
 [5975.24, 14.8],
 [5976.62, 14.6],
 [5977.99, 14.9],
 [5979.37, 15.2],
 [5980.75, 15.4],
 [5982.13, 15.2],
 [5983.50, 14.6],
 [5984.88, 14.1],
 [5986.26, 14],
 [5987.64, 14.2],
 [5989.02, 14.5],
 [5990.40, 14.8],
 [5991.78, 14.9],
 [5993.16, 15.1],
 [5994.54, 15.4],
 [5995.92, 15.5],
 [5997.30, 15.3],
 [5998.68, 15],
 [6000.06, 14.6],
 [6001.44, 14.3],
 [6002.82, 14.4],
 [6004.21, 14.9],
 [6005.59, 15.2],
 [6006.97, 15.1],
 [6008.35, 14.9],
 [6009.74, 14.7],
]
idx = 0.03 mag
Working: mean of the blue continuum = 15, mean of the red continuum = 15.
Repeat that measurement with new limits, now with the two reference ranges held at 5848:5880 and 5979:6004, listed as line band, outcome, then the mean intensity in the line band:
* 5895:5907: 0.05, 14.1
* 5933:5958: -0.01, 14.9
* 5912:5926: 0.04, 14.2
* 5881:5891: 0.10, 13.5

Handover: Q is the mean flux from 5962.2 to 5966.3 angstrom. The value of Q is 15.1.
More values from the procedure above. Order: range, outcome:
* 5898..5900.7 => 13.9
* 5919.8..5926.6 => 14.1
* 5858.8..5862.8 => 14.3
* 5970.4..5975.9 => 15.1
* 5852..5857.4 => 14.7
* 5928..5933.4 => 14.8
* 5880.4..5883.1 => 14.8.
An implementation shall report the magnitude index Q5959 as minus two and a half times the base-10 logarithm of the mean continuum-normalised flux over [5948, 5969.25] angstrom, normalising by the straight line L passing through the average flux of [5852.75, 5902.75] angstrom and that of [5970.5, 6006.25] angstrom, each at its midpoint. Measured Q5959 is -0.03 mag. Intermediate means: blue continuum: 14.1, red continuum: 14.9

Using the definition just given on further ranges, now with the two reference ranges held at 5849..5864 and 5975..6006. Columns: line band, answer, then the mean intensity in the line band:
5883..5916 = 0.07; 13.8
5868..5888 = -0.01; 14.7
